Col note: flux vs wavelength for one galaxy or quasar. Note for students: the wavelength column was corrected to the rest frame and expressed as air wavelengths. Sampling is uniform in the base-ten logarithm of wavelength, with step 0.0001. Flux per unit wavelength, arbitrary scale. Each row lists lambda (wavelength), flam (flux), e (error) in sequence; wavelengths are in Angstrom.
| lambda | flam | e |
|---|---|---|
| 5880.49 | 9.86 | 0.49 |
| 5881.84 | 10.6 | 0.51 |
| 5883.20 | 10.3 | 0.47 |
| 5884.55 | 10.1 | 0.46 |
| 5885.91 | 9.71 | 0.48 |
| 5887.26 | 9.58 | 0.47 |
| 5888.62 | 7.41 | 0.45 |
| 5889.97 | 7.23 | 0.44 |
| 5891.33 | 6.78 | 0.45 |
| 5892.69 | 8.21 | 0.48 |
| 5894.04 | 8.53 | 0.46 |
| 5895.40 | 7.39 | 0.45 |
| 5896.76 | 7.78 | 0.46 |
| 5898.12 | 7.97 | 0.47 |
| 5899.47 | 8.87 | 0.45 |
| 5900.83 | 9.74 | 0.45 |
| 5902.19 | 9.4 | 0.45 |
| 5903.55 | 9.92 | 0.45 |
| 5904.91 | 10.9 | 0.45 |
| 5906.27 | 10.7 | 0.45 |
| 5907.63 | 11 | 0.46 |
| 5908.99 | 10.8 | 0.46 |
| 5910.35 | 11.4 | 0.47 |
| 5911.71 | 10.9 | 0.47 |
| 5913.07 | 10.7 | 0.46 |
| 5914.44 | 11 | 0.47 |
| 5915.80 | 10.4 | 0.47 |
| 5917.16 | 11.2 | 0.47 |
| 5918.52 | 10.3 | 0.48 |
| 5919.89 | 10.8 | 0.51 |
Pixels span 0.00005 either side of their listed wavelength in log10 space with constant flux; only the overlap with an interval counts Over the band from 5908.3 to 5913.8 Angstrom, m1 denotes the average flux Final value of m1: 10.9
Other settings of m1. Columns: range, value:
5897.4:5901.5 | 8.86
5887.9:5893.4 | 7.43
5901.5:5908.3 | 10.4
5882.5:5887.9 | 9.93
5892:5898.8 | 7.98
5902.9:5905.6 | 10.4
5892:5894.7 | 8.38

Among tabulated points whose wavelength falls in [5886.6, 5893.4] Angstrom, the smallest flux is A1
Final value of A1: 6.78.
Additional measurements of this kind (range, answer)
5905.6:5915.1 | 10.7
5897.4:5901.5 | 7.97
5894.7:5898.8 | 7.39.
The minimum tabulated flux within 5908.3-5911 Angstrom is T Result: 10.8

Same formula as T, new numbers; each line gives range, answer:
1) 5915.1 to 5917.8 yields 10.4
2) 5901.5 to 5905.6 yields 9.4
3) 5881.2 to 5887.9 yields 9.58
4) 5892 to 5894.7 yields 8.21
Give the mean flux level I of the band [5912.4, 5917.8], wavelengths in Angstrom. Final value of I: 10.8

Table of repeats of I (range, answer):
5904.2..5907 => 10.8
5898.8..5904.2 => 9.48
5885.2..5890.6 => 8.51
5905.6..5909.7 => 10.8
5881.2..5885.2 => 10.3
